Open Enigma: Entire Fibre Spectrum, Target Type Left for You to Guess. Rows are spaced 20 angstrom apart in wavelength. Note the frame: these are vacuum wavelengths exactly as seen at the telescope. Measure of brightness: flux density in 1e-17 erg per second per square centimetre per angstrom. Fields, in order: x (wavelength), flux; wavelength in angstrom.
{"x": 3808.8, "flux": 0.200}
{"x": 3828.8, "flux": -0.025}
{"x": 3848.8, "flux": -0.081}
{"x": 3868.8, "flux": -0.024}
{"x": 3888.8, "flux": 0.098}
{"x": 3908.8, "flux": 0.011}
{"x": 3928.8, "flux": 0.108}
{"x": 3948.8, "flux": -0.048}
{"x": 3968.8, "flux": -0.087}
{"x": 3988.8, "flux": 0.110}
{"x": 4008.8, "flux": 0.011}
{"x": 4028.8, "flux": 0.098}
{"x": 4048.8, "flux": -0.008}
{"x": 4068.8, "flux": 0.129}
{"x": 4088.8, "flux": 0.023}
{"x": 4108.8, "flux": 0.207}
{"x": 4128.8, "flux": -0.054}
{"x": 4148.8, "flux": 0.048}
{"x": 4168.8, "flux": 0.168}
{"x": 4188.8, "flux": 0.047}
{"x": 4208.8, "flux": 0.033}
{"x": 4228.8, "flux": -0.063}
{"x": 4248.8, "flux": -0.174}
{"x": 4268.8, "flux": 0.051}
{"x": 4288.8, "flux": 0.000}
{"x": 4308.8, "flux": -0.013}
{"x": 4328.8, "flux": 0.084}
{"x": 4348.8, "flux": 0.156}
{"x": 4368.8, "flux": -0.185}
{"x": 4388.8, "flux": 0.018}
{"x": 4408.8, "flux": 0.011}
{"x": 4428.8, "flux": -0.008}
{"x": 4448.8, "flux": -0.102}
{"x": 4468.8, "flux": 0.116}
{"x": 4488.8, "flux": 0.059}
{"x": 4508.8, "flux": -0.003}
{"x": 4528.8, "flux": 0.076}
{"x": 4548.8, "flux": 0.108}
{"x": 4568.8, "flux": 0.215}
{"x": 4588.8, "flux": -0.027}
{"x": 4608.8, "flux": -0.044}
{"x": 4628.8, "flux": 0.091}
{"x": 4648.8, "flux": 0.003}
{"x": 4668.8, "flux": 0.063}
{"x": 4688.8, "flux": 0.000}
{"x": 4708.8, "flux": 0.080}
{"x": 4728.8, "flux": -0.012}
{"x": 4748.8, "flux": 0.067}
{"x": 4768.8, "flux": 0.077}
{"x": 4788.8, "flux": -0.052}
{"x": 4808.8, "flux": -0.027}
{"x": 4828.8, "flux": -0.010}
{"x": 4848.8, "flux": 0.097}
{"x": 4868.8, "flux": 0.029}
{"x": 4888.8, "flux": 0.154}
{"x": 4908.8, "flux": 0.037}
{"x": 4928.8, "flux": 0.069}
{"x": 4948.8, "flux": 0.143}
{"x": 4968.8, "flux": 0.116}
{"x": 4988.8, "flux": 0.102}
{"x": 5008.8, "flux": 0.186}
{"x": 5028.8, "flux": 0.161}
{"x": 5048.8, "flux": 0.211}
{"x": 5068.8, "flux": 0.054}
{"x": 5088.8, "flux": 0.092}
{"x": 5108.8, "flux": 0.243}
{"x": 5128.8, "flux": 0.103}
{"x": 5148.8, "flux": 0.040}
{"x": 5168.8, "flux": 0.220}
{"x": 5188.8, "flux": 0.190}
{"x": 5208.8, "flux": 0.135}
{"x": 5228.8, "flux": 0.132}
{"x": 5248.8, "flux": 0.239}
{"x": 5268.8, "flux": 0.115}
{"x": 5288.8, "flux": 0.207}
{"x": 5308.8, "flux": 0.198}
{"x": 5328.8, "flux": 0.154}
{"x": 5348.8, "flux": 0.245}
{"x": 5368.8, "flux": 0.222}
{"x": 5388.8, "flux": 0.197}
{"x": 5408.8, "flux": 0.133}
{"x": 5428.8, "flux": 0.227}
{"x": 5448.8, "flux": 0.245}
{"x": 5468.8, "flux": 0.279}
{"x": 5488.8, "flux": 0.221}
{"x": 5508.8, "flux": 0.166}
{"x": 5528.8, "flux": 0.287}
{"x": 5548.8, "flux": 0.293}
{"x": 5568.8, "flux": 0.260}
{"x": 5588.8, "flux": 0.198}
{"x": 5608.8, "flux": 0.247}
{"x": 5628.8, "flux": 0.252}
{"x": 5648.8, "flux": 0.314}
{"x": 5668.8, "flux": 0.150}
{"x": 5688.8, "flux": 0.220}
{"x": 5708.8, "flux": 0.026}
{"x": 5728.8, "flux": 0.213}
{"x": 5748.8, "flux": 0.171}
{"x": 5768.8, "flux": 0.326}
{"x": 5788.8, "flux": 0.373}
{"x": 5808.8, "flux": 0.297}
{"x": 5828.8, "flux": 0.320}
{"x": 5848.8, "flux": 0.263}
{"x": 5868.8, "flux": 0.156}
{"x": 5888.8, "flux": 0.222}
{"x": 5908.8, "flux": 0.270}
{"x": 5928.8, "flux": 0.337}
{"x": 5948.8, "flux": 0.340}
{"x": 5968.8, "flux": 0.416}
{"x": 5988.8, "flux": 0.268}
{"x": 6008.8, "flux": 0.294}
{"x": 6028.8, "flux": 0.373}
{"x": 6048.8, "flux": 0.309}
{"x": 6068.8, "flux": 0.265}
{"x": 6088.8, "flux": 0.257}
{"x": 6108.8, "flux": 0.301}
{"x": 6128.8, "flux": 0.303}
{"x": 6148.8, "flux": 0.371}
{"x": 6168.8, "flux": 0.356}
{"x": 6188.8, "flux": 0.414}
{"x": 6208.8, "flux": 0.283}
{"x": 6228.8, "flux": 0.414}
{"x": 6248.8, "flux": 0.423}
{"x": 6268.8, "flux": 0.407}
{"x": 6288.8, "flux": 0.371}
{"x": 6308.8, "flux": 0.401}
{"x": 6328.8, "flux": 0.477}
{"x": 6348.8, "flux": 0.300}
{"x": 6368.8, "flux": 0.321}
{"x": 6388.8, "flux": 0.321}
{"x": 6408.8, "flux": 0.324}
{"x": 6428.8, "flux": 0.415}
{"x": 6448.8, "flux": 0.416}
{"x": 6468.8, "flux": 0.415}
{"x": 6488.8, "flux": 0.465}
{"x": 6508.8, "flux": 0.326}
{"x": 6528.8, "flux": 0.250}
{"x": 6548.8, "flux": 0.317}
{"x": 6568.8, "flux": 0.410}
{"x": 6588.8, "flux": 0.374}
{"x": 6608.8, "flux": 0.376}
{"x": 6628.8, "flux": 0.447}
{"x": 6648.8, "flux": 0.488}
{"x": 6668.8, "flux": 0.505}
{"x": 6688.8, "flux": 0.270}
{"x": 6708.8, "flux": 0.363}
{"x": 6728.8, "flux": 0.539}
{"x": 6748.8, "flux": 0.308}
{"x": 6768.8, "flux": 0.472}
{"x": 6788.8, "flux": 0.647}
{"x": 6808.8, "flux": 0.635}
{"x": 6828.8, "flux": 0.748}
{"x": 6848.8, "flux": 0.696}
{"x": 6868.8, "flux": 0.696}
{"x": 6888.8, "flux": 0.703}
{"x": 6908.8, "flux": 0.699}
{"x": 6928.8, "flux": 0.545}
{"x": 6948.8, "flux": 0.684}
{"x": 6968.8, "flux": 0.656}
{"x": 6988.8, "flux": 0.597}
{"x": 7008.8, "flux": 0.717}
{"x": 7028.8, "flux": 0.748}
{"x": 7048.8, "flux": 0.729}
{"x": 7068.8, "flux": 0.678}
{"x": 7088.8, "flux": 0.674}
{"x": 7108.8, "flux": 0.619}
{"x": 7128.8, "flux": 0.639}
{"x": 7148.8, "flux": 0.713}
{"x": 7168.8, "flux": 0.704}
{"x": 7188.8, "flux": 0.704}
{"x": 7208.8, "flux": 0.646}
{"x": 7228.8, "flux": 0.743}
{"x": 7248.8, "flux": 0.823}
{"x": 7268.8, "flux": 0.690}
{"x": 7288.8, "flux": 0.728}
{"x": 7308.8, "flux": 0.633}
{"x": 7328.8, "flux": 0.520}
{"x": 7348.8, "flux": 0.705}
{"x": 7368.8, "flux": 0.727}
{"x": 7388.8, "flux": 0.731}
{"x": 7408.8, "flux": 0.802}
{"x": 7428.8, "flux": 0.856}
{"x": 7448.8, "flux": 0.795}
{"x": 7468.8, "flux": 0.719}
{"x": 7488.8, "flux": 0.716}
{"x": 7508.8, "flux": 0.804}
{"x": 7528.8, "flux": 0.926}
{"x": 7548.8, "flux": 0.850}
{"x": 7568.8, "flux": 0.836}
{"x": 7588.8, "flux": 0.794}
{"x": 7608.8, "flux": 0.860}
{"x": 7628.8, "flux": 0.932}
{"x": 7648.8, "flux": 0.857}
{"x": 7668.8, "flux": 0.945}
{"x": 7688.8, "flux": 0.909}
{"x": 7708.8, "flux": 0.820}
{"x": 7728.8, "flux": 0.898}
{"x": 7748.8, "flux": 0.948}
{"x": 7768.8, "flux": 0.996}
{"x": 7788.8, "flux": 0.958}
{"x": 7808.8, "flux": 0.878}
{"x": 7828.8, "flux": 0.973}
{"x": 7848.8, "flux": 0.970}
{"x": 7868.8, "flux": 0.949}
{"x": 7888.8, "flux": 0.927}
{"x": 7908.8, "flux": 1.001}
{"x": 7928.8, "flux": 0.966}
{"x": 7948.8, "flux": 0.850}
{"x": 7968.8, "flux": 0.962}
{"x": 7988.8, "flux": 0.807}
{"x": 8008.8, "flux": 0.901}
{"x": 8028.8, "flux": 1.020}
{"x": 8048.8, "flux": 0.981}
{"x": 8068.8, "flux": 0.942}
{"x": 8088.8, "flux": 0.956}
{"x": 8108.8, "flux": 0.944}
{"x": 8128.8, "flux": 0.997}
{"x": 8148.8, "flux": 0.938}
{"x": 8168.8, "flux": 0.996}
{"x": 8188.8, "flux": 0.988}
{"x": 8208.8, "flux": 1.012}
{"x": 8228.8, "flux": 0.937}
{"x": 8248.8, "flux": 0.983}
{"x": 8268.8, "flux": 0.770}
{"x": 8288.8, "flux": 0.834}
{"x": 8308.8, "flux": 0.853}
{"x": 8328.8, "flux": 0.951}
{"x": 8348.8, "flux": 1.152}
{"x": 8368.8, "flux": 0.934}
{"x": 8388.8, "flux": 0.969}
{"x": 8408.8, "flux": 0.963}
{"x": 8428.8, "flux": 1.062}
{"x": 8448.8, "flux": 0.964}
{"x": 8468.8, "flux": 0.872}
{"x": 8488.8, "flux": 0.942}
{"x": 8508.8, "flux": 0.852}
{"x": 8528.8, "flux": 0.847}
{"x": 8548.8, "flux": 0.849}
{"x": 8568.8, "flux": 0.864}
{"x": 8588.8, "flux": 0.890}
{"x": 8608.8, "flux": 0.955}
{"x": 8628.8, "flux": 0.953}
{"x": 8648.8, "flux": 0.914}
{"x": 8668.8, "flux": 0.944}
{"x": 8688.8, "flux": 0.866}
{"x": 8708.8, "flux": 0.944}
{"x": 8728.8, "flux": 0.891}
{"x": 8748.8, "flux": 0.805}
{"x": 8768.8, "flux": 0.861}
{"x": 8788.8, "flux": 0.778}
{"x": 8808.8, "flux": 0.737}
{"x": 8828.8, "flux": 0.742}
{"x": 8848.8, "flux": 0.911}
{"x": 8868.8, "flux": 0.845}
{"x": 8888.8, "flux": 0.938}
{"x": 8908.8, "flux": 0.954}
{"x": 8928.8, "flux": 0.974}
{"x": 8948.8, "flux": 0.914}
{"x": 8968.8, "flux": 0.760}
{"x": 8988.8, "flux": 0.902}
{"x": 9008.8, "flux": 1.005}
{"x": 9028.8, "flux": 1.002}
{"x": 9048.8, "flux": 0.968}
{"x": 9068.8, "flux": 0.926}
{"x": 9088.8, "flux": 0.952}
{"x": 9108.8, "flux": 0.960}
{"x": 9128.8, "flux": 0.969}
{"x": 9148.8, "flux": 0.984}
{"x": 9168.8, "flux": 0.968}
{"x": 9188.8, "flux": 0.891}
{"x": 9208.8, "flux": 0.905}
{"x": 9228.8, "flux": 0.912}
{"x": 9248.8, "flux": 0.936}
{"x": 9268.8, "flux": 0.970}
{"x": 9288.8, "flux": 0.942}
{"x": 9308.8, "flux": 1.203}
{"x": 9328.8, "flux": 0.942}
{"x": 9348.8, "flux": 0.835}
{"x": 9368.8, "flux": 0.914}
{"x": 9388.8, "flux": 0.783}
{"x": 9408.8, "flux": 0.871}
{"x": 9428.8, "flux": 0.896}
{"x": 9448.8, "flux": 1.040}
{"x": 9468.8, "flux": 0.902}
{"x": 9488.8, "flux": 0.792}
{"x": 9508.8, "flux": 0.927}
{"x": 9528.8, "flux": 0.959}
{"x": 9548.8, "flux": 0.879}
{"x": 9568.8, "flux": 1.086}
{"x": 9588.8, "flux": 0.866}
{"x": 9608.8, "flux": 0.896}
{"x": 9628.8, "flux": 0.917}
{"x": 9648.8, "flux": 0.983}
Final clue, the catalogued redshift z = 0.70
